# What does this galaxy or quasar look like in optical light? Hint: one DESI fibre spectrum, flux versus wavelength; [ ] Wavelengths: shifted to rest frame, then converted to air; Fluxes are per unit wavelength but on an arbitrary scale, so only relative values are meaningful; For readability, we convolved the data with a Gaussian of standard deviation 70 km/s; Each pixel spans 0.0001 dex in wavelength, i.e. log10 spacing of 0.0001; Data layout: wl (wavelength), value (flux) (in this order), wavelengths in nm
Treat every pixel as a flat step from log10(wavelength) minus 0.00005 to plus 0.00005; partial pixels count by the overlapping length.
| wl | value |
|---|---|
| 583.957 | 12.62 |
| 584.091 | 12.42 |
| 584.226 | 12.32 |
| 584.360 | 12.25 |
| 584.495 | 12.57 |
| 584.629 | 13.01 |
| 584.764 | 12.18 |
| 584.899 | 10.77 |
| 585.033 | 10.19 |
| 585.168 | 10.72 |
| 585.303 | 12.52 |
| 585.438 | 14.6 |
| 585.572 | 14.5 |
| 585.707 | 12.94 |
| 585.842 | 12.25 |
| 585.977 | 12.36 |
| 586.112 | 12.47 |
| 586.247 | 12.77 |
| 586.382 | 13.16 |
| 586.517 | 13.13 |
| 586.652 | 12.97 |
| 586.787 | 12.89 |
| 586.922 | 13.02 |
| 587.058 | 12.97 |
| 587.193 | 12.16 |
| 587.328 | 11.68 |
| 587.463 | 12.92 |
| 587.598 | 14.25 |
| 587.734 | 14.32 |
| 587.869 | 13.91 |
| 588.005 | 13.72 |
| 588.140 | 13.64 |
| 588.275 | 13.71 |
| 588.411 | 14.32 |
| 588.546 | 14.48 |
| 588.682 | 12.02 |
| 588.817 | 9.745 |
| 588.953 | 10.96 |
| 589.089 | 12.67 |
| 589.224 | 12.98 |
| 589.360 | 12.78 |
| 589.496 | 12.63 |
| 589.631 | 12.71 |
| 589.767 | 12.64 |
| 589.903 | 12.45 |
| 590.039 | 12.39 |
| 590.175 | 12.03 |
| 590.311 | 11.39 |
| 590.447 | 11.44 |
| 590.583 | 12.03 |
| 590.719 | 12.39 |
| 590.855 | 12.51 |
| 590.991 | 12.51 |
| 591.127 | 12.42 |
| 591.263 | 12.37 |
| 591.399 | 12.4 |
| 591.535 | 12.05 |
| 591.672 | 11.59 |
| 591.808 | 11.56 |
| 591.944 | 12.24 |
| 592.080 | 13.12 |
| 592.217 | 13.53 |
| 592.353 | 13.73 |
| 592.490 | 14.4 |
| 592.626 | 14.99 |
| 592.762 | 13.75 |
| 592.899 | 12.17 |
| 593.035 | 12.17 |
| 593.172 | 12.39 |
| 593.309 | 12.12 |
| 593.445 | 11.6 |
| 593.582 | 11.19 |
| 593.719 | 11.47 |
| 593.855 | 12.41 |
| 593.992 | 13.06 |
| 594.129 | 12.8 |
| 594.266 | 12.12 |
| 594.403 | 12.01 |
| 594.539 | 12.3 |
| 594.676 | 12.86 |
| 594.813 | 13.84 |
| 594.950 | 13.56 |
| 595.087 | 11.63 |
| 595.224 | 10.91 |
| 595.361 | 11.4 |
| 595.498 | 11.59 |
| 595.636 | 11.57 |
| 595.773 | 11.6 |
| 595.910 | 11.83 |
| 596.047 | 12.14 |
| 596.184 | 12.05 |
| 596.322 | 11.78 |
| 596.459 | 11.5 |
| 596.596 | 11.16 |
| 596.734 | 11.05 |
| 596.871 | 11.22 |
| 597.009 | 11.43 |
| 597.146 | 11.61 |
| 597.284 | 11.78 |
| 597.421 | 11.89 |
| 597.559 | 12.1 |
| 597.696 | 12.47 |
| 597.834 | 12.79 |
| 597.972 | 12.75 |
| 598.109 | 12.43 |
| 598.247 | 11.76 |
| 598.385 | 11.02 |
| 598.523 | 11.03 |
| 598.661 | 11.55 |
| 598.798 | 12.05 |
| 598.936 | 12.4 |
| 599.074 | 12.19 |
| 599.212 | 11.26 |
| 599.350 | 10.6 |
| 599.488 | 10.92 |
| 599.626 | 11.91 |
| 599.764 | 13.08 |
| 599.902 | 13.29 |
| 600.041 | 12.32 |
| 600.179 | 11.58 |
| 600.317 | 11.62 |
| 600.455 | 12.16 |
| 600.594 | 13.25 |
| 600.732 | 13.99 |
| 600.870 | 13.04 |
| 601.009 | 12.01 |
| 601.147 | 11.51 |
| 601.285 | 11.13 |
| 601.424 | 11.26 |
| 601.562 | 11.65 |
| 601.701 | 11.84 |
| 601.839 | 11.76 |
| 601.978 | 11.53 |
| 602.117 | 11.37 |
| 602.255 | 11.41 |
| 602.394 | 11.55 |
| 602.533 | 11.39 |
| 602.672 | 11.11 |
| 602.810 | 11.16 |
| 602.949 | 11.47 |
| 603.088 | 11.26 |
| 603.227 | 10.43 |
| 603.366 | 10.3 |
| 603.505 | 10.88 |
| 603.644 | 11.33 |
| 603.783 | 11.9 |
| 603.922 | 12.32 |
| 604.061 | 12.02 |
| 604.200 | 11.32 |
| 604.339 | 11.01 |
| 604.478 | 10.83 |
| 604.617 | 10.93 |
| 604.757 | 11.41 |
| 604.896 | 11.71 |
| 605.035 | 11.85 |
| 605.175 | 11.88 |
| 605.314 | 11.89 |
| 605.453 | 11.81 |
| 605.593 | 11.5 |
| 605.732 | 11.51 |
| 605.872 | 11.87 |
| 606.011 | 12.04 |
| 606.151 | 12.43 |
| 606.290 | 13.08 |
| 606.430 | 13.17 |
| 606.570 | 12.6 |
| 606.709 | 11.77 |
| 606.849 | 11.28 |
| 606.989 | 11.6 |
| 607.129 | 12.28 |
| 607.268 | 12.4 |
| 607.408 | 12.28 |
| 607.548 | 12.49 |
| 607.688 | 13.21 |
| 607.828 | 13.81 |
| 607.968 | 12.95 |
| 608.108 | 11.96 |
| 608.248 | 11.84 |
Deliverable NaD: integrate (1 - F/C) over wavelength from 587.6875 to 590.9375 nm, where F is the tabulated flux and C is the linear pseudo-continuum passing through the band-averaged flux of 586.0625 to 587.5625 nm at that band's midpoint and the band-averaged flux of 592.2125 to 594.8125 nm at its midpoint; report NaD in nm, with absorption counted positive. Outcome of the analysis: 0.03 nm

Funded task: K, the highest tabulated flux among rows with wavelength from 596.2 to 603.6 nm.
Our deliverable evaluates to 13.99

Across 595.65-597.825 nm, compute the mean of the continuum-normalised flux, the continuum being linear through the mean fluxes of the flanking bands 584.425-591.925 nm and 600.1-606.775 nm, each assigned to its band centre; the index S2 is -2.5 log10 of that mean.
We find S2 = 0.03 mag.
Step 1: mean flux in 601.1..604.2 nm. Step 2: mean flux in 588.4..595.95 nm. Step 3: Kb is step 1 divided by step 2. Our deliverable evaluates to 0.92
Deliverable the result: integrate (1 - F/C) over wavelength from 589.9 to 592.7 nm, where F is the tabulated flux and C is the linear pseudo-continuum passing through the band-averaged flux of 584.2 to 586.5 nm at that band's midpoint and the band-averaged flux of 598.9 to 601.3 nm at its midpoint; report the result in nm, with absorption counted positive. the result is -0.050 nm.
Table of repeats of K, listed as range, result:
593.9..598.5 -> 13.84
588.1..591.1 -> 14.48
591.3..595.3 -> 14.99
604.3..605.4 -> 11.89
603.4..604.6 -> 12.32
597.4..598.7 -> 12.79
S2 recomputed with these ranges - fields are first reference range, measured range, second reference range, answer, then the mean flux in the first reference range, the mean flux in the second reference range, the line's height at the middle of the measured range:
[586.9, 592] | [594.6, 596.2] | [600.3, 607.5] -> 0.014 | 12.6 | 11.8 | 12.2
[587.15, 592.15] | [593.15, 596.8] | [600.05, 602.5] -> 0.025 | 12.6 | 11.9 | 12.3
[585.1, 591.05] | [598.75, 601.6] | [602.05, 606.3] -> -0.023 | 12.7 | 11.5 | 11.8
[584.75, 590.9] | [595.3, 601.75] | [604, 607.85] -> 0.033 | 12.6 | 12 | 12.2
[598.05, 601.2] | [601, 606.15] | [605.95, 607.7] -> 0.067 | 12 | 12.3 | 12.2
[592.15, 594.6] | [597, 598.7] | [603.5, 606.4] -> 0.036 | 12.7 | 11.7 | 12.3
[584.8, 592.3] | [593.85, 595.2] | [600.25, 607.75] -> -0.028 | 12.6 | 11.8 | 12.3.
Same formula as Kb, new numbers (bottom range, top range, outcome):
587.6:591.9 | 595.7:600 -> 0.94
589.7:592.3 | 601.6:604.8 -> 0.92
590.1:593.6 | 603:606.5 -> 0.93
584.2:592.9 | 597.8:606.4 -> 0.93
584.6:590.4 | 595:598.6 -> 0.92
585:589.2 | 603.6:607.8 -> 0.93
